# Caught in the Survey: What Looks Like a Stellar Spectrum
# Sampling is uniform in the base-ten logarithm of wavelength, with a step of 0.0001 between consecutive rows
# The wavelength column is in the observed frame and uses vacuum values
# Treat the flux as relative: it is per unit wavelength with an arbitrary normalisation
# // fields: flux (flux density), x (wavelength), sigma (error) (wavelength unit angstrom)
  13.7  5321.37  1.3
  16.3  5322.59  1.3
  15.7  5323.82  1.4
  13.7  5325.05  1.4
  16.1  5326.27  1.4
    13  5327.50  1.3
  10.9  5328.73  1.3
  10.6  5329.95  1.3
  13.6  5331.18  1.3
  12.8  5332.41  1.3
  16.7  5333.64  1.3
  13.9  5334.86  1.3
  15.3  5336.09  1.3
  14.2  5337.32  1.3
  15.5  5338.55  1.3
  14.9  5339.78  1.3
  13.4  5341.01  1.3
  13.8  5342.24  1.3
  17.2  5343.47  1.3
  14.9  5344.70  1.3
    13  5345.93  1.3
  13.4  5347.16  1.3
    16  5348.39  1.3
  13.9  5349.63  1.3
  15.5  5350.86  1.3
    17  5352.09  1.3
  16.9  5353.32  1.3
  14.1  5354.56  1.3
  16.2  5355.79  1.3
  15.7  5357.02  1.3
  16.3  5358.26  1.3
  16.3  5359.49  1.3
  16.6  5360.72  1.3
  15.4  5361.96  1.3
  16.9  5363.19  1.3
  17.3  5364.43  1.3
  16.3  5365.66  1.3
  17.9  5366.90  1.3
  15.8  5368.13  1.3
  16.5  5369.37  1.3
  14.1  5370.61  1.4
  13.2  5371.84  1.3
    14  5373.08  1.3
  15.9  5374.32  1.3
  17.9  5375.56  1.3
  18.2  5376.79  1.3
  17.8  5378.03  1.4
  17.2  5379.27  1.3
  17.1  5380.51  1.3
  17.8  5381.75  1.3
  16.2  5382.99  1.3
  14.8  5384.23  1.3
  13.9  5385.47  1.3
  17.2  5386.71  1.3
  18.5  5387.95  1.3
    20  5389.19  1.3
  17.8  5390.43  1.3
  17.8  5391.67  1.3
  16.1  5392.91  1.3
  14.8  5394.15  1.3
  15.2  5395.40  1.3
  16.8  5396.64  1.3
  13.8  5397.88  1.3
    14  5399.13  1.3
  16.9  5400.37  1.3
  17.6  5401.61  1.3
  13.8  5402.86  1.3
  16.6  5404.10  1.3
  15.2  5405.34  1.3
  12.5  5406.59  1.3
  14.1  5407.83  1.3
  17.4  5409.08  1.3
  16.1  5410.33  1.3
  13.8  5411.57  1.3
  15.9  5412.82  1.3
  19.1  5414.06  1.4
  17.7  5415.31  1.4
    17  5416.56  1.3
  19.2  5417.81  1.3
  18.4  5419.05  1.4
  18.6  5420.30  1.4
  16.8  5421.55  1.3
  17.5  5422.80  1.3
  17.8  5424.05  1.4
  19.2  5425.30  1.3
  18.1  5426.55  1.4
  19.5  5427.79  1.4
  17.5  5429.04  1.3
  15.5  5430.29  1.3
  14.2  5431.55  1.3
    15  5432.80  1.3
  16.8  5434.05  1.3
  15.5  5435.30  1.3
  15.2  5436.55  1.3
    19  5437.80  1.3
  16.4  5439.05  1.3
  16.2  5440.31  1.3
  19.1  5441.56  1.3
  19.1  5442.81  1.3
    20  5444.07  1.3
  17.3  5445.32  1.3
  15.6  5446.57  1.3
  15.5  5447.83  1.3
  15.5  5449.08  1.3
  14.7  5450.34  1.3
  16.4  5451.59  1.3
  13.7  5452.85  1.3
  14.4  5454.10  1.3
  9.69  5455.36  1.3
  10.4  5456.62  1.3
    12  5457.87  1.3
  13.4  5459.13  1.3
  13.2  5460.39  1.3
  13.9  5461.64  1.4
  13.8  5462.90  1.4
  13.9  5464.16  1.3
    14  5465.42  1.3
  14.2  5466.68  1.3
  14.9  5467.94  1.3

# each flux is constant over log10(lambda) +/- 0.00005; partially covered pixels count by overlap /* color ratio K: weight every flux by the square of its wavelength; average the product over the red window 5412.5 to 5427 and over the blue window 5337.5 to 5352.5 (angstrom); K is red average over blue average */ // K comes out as 1.2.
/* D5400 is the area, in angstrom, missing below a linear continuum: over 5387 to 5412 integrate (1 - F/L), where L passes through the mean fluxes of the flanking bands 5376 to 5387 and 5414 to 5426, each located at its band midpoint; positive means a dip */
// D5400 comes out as 1.9 angstrom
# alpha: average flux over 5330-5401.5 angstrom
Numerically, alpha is 15.8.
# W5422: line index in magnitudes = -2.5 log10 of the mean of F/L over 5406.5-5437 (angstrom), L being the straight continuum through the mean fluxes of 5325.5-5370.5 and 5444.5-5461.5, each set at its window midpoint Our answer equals -0.17 mag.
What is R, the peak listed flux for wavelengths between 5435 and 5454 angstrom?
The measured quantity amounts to 20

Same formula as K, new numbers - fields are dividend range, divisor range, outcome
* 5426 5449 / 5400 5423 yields 1.04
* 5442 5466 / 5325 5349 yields 1.08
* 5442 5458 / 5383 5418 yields 0.95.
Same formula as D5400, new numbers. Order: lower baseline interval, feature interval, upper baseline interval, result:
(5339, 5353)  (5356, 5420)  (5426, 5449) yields -2.11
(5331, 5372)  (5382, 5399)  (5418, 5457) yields -0.51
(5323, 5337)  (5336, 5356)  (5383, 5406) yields -0.73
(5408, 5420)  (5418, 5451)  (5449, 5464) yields -3.95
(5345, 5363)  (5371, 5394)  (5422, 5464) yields -1.64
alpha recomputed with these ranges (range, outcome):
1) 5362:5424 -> 16.4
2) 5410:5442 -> 17.1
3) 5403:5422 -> 16.5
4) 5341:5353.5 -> 15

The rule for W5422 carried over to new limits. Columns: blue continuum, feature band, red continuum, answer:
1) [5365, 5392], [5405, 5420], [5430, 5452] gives 0.009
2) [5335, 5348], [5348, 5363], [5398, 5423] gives -0.066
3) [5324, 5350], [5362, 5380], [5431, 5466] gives -0.132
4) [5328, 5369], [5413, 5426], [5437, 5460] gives -0.177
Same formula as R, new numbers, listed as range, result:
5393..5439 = 19.5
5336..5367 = 17.9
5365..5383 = 18.2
